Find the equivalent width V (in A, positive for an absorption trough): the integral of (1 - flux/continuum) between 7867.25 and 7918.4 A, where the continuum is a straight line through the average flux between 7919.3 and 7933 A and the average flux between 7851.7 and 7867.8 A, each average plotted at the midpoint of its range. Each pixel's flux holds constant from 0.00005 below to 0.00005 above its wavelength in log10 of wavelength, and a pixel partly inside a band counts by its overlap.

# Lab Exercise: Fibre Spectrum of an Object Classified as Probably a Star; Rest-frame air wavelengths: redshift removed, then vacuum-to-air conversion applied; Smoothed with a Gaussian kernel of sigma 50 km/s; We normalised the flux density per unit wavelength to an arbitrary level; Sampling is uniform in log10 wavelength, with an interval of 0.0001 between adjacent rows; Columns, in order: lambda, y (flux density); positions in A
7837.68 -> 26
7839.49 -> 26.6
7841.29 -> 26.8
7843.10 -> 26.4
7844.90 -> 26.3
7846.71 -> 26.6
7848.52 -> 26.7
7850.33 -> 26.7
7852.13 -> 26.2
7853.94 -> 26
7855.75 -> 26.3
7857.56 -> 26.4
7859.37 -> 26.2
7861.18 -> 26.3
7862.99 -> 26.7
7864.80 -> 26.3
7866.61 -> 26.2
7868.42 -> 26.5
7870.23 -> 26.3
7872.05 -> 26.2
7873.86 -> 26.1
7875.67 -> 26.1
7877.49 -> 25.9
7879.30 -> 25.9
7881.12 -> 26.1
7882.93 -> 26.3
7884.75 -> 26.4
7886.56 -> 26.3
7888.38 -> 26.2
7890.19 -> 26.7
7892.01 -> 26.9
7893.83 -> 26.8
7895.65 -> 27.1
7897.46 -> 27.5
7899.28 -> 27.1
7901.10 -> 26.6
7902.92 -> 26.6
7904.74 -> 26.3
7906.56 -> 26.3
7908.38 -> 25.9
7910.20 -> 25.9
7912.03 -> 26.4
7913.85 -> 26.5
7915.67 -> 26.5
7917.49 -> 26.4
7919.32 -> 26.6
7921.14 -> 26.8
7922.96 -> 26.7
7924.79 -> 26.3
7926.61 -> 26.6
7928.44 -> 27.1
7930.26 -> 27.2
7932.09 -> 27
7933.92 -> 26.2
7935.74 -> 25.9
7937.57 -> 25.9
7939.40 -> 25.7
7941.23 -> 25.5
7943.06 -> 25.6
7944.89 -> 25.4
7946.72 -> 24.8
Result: 0.3 A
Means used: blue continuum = 26.3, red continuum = 26.8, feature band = 26.4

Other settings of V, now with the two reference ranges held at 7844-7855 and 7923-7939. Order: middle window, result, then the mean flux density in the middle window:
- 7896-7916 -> 0.0 A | 26.5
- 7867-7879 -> 0.1 A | 26.2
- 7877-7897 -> 0.0 A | 26.5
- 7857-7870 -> 0.0 A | 26.4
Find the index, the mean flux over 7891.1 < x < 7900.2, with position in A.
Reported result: 27.1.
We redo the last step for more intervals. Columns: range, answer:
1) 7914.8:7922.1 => 26.6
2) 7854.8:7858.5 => 26.3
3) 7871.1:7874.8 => 26.1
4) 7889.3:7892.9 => 26.8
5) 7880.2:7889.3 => 26.3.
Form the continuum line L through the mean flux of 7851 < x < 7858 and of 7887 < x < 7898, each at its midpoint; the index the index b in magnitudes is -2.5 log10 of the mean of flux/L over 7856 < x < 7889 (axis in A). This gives 0.01 mag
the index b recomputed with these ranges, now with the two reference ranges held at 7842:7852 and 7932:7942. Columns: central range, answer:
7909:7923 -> -0.015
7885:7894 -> -0.013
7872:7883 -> 0.011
